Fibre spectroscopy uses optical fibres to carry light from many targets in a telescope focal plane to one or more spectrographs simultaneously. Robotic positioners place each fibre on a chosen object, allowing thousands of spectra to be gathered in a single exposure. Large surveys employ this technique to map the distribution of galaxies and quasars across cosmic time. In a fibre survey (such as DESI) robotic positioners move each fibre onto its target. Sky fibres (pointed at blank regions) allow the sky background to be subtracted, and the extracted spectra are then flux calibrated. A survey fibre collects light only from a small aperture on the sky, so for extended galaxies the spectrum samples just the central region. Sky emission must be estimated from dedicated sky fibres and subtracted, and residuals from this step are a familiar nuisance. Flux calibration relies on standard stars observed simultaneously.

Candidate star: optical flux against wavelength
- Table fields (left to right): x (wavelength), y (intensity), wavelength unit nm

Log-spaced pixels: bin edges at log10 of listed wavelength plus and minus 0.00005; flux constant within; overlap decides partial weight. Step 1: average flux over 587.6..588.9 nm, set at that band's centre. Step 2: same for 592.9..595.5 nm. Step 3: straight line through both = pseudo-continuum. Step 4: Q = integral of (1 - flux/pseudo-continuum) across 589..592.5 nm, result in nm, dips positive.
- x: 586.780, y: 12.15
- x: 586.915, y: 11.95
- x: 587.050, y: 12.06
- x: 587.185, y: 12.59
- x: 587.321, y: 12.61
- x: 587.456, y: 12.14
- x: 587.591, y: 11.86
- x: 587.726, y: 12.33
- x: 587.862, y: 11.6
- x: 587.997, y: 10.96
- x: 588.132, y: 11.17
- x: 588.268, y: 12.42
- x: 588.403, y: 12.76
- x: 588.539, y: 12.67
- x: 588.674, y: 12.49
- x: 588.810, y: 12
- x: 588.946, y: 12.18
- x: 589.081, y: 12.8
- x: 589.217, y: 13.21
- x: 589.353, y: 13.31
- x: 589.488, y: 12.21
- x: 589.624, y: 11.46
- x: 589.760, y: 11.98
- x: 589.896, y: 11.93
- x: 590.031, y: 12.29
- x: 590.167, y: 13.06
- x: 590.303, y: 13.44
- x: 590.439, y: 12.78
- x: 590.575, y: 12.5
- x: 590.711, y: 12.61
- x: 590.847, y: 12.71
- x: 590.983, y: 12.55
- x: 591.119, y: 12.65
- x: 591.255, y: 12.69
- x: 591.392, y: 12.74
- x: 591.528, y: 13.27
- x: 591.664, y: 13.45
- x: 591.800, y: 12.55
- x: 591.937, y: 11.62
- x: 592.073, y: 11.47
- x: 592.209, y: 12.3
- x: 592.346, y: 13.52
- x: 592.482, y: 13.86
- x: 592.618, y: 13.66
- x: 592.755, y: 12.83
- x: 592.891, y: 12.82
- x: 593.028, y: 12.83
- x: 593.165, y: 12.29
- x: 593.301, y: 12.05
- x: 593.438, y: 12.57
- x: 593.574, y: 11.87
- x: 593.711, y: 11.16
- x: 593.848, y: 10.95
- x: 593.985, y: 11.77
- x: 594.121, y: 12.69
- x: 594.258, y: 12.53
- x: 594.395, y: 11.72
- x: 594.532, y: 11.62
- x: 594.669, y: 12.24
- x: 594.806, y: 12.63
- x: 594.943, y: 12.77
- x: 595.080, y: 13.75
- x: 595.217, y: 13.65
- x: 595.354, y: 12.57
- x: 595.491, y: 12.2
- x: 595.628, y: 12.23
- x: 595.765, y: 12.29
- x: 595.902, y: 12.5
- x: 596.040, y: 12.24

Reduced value -0.138 nm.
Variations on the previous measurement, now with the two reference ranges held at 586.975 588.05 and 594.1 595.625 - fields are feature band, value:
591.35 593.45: -0.06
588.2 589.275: -0.04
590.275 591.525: -0.05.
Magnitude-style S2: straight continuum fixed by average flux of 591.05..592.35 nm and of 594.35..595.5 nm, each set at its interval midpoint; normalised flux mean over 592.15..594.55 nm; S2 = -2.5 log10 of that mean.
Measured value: 0.02 mag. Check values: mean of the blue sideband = 12.6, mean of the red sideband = 12.6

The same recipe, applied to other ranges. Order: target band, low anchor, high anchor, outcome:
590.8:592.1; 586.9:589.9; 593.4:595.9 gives -0.03 mag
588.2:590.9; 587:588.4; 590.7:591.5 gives -0.01 mag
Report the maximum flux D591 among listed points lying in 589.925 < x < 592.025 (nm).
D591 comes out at 13.45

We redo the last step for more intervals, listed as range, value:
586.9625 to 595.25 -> 13.86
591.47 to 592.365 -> 13.52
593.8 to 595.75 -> 13.75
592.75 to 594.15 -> 12.83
